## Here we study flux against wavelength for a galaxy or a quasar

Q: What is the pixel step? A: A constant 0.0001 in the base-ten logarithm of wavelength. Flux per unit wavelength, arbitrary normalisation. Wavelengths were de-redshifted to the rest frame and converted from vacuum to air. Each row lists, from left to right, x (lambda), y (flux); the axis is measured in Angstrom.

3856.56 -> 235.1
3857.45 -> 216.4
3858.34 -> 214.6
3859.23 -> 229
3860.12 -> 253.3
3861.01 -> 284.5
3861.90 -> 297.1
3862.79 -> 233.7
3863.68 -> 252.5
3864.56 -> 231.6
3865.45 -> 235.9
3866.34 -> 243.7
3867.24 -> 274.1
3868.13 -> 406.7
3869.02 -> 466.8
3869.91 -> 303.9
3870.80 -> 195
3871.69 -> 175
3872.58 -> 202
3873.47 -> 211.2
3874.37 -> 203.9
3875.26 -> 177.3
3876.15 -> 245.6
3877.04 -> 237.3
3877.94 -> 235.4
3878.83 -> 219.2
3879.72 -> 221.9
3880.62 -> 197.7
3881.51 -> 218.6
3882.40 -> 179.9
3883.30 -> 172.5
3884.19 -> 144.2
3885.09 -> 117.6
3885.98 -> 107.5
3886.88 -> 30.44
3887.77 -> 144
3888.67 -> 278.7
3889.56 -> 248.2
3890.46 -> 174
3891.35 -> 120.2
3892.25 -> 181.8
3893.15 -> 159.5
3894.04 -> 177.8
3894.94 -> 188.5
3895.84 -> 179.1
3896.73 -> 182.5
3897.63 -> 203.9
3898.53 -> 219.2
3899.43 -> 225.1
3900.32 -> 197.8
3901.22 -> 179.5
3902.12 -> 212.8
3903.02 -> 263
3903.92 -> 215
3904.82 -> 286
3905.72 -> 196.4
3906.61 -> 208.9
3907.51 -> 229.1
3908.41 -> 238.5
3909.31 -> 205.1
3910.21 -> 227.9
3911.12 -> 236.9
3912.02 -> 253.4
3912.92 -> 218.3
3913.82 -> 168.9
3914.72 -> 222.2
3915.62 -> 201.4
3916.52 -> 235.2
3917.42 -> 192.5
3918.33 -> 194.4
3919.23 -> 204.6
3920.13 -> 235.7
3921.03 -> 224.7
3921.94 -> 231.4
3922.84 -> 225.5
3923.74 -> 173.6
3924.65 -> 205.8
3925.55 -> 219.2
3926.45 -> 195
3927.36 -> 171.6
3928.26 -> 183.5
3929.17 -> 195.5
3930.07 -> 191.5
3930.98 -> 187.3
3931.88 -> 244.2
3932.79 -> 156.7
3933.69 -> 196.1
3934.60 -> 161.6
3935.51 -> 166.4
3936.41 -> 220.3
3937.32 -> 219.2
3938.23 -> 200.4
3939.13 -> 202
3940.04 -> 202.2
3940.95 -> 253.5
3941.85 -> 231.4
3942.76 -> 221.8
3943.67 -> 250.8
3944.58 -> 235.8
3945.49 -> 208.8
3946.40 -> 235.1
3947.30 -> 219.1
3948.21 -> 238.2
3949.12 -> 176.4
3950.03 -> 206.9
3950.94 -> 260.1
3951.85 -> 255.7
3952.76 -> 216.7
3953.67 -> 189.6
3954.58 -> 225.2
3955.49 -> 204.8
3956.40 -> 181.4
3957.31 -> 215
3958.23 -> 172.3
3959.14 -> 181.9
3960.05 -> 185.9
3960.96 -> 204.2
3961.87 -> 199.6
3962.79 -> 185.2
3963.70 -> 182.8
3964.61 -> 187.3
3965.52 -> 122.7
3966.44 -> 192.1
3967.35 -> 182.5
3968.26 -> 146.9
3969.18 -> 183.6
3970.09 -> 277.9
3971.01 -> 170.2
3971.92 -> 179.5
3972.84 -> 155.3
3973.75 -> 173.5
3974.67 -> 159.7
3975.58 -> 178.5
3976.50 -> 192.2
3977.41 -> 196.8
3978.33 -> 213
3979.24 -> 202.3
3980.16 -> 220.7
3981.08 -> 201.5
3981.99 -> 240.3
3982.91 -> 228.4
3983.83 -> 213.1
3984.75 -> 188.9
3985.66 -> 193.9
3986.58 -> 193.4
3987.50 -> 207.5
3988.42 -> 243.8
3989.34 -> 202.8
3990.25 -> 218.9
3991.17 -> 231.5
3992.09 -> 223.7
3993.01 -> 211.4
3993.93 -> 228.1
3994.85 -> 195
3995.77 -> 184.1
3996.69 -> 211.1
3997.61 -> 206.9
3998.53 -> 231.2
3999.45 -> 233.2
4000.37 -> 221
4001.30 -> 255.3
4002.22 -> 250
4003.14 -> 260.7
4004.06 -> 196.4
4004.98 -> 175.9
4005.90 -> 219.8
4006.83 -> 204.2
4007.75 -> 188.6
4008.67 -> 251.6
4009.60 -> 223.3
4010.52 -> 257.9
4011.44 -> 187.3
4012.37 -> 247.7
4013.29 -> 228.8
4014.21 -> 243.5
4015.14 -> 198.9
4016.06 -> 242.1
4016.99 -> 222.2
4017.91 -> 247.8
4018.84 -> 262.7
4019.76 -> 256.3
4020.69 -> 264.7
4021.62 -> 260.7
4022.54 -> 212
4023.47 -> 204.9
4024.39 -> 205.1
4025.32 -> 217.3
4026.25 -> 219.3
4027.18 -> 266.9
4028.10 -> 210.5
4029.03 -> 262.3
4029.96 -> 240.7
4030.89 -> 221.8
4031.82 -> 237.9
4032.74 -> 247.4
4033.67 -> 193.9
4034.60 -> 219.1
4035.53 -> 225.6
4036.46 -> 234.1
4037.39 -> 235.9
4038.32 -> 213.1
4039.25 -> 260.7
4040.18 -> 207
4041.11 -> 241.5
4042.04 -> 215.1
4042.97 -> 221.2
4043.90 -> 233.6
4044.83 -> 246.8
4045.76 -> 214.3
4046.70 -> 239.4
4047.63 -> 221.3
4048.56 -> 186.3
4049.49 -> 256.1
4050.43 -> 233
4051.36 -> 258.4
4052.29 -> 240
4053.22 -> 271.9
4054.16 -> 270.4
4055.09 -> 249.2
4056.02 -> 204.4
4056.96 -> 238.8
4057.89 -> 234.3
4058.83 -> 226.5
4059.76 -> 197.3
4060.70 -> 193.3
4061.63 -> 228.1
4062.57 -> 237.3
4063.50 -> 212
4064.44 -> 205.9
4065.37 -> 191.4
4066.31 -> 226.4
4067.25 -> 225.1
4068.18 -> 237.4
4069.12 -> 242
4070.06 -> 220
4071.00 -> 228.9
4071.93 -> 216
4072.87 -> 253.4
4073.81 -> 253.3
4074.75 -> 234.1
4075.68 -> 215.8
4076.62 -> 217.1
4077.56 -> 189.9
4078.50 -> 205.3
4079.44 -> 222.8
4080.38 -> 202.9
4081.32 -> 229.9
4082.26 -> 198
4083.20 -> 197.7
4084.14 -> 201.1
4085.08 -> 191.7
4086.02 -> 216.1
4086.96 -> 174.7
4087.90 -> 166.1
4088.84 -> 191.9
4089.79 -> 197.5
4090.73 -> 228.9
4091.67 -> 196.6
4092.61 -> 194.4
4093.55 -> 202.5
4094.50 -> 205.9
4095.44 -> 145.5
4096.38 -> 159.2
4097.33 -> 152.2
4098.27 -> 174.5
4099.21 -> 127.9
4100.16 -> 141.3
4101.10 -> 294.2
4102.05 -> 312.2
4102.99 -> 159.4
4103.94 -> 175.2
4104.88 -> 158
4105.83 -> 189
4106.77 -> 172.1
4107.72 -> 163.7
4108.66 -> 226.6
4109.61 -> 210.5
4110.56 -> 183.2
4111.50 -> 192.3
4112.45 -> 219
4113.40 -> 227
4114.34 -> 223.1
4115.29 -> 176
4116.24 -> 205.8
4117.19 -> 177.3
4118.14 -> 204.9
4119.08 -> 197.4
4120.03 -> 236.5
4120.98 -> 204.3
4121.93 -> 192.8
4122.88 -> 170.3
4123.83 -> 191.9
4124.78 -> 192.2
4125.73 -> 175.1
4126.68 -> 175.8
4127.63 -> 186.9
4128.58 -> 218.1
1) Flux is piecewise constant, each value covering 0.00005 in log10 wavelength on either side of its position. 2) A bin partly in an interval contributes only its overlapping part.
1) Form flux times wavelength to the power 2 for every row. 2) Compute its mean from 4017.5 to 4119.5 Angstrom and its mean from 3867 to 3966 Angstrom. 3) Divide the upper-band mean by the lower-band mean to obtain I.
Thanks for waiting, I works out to 1.1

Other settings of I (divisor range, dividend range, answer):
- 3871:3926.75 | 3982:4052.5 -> 1.19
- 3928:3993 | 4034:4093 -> 1.15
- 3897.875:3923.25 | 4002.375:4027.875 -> 1.10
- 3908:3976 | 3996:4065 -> 1.18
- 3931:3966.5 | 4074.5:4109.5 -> 1.02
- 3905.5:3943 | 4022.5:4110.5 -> 1.11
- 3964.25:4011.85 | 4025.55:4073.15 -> 1.15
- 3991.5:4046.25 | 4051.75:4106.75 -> 0.95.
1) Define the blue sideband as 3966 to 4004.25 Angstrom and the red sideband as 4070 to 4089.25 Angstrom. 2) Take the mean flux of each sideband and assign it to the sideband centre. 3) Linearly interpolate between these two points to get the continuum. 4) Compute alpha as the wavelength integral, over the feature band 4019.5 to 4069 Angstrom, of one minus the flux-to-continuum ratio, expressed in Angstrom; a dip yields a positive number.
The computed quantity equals -4.8 Angstrom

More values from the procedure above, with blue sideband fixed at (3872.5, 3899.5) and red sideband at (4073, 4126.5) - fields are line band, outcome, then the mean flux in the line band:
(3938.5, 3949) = -2.0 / 225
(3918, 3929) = -1.0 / 205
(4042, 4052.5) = -1.9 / 231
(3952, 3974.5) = 0.2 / 189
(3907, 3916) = -1.6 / 220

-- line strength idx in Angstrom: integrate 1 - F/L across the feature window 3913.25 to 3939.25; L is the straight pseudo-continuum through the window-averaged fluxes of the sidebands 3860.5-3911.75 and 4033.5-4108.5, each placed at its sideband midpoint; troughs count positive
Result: 1.7 Angstrom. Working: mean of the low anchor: 216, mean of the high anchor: 213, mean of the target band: 201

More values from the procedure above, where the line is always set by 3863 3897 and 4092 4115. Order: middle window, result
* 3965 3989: 0.8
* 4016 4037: -3.8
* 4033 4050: -2.5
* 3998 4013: -1.9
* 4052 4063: -2.1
